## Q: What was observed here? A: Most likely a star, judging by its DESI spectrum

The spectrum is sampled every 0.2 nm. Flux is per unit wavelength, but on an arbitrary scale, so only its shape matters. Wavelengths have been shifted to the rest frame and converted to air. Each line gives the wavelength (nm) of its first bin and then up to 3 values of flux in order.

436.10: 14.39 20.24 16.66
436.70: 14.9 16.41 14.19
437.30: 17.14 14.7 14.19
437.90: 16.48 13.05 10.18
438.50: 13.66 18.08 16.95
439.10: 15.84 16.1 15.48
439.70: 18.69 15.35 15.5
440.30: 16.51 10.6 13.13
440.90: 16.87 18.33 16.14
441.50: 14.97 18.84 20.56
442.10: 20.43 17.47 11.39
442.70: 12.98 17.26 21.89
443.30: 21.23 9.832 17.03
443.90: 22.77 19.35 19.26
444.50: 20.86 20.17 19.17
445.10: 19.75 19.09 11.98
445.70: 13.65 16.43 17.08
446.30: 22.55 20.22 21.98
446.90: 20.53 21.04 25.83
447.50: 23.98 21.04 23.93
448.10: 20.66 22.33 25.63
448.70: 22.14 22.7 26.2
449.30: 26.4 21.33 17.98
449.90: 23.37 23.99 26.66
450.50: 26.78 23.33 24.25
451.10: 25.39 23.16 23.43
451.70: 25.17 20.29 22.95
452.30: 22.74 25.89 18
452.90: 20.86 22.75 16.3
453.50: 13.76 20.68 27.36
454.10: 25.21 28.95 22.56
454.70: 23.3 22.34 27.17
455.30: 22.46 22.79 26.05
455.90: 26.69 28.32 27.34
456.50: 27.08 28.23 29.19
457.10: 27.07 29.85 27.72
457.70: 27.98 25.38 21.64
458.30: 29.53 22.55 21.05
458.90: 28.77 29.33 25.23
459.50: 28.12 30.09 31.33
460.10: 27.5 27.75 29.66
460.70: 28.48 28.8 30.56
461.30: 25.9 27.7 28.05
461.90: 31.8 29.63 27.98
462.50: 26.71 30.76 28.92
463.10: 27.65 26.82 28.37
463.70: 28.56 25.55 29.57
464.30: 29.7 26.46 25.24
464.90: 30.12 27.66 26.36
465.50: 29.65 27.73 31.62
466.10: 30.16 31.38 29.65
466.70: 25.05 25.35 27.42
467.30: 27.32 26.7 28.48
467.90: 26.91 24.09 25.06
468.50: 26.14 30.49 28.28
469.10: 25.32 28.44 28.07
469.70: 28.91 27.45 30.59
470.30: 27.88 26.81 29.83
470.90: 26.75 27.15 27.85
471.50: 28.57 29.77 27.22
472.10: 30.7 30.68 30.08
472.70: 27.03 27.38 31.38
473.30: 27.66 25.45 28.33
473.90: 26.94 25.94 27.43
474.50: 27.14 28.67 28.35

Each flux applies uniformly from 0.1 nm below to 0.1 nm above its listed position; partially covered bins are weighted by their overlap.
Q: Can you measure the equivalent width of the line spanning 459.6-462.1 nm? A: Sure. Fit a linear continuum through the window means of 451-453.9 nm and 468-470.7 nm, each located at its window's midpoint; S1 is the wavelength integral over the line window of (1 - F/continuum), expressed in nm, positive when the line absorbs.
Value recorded -0.44 nm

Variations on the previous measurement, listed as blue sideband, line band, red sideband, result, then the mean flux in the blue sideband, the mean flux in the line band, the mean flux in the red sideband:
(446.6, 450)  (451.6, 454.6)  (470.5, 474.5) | 0.20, 22.8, 22.2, 28.2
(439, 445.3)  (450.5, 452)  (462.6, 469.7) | -0.18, 17.2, 23.8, 27.9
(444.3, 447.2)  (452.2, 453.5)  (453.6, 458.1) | 0.18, 18.9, 20.5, 26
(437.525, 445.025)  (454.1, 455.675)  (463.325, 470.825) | -0.13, 16.7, 24.4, 27.9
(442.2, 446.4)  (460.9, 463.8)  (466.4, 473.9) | -0.44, 17.7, 28.5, 27.8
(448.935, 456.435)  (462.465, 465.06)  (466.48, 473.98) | -0.18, 23.6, 28.1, 27.8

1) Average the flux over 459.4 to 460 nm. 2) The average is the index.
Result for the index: 29.8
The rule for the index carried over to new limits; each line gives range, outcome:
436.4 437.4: 15.9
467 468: 27.4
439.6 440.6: 15.3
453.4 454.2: 21.8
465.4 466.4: 30.1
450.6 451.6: 23.9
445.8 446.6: 19.1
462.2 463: 28.6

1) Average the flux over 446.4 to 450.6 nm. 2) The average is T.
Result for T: 23.1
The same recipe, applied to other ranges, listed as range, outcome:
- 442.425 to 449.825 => 20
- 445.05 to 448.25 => 20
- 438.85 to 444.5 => 16.9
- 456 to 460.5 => 27.4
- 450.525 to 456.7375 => 23.7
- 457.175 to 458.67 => 26.1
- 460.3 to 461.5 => 28.5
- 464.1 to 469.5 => 27.8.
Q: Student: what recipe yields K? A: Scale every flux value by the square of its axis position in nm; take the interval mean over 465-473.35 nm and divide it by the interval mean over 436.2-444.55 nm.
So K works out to 1.9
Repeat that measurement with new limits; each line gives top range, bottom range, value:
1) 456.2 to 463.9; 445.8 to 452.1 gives 1.28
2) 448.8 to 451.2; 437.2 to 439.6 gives 1.67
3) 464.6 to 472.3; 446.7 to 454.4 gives 1.32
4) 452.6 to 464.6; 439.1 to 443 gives 1.77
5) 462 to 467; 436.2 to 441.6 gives 2.03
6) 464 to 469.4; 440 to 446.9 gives 1.75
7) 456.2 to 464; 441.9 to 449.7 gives 1.49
